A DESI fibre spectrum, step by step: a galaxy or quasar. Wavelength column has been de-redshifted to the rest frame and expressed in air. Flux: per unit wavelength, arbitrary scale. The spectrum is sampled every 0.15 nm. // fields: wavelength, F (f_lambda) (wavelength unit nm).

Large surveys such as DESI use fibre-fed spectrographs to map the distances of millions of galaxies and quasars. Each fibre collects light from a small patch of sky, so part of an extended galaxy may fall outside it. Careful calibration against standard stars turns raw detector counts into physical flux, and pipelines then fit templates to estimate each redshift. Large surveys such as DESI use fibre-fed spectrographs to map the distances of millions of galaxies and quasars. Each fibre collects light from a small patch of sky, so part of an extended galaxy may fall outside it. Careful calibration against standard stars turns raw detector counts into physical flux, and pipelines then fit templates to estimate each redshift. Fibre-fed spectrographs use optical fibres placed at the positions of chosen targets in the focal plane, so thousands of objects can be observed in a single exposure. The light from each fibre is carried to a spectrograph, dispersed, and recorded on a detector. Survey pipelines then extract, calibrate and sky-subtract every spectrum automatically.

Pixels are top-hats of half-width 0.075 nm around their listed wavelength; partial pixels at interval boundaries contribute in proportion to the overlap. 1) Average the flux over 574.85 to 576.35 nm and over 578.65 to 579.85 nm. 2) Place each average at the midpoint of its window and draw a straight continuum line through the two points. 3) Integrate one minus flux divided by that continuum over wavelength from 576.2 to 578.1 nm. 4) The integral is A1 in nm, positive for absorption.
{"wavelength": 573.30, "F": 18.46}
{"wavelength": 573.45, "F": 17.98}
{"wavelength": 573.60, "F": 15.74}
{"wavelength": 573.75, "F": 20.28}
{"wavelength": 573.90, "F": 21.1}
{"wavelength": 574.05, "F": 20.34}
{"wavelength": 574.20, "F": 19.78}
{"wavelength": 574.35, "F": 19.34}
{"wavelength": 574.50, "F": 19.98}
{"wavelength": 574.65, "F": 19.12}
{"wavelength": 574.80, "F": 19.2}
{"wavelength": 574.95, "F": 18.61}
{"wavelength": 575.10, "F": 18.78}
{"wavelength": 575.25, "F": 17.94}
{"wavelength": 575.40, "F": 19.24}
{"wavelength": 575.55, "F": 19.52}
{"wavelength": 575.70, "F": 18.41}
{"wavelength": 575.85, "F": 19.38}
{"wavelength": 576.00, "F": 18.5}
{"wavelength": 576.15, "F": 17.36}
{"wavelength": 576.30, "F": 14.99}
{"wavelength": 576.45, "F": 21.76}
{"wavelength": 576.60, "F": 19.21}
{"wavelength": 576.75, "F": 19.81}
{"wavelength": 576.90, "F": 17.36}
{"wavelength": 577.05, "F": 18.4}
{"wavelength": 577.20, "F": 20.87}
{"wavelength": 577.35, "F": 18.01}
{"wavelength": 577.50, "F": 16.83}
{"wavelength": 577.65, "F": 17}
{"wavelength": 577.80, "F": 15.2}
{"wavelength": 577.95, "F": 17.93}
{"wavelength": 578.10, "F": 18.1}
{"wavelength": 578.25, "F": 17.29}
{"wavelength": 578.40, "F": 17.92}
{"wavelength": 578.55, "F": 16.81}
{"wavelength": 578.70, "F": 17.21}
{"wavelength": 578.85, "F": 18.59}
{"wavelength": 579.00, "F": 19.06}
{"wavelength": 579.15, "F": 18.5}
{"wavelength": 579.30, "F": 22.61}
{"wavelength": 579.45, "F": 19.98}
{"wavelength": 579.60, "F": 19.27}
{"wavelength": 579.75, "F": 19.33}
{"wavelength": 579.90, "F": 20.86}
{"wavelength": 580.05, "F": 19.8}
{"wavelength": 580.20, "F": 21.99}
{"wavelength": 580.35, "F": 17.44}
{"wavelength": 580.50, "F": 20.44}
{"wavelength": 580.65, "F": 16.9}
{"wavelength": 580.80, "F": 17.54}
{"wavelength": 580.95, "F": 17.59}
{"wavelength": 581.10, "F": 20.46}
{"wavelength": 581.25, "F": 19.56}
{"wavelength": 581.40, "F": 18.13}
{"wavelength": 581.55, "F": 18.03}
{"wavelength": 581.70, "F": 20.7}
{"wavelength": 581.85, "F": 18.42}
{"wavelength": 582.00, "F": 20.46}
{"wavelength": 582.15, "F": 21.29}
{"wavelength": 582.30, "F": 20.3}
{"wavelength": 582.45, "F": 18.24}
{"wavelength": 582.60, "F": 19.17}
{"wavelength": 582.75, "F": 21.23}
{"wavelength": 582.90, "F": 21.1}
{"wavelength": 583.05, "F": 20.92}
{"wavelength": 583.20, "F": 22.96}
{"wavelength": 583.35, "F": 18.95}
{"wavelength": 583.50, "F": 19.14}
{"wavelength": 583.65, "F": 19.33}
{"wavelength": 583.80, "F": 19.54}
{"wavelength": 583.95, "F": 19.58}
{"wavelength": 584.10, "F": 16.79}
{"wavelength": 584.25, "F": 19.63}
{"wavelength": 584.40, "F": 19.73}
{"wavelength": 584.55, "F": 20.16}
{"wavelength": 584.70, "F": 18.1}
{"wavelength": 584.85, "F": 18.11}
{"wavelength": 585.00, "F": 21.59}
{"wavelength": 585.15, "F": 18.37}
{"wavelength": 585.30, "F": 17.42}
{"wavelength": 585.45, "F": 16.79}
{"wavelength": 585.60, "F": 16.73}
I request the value 0.07 nm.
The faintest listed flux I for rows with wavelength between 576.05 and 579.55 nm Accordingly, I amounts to 14.99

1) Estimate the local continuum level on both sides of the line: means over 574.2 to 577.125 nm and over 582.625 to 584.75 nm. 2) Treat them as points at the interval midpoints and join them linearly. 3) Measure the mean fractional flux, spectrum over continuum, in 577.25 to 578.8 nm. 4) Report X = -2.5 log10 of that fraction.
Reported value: 0.11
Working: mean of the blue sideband 18.8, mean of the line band 17.3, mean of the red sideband 19.8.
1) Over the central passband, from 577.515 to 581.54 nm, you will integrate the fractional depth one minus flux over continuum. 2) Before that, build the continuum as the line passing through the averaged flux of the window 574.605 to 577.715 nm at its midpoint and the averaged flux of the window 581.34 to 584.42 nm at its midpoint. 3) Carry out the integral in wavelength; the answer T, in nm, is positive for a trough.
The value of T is 0.11 nm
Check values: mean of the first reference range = 18.6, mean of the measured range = 18.6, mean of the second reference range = 19.7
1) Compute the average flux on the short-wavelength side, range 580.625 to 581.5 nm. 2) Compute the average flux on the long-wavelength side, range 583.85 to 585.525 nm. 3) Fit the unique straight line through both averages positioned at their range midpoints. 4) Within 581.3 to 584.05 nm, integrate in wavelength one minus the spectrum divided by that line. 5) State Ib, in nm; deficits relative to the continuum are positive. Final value -0.18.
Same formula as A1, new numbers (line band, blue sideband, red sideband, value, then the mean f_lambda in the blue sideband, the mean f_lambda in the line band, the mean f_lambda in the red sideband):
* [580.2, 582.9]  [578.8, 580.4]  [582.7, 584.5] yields 0.08 nm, 19.8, 19.3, 19.9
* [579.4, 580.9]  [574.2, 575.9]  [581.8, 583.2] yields 0.05 nm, 19.1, 19.3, 20.3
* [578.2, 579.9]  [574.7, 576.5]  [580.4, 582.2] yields 0.00 nm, 18.6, 18.9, 19.1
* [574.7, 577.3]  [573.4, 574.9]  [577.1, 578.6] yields -0.05 nm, 19.3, 18.8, 17.6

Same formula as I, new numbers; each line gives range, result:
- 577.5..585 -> 15.2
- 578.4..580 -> 16.81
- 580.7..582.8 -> 17.54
